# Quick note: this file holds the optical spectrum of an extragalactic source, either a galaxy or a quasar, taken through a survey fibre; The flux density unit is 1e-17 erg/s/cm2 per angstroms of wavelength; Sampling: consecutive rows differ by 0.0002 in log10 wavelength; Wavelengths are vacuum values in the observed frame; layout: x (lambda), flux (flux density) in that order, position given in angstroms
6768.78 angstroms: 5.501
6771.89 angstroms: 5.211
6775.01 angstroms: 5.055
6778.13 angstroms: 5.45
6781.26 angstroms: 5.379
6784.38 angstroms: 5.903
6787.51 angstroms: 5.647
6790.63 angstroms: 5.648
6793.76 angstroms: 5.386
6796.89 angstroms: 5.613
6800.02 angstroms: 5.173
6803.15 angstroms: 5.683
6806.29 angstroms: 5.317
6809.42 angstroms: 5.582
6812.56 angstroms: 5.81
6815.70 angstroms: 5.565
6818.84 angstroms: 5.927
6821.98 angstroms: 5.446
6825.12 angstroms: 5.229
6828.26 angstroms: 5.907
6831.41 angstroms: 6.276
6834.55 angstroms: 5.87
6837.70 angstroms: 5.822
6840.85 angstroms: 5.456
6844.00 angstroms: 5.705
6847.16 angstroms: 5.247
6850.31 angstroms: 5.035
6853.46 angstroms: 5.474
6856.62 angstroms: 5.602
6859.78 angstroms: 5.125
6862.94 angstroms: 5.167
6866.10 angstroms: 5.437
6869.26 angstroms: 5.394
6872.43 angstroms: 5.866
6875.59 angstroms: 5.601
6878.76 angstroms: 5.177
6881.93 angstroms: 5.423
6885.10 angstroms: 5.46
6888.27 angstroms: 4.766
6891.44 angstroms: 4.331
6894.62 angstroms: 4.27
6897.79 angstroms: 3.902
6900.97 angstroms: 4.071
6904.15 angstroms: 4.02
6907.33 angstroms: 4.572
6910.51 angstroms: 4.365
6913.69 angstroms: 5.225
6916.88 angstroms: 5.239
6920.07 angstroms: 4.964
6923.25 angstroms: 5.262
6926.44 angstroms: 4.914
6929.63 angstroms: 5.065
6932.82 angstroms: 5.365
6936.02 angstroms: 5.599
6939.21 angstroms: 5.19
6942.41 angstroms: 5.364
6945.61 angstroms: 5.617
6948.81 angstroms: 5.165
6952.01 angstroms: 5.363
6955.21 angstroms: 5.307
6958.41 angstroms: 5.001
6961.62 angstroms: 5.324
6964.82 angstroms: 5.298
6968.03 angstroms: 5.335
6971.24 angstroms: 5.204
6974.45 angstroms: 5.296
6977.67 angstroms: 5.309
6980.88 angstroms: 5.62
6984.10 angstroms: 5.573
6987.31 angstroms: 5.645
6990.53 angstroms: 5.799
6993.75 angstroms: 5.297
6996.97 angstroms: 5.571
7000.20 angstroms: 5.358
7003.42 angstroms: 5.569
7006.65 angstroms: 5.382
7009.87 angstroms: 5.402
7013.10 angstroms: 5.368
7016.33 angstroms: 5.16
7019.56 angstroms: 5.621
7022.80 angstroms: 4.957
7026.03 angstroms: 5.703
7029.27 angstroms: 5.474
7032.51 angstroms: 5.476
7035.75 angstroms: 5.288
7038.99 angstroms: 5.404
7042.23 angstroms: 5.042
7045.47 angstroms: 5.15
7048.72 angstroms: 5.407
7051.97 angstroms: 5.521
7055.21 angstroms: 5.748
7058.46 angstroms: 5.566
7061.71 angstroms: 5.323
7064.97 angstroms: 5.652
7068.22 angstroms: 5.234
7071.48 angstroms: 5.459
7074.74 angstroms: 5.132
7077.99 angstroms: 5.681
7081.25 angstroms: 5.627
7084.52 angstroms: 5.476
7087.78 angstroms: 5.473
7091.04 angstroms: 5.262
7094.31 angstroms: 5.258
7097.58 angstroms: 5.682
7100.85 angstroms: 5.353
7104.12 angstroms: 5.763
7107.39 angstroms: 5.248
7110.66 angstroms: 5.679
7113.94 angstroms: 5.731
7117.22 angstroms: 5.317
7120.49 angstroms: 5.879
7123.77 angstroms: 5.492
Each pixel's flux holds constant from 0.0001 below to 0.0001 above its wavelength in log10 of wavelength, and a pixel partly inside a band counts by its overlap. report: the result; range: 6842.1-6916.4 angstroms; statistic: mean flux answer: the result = 5.01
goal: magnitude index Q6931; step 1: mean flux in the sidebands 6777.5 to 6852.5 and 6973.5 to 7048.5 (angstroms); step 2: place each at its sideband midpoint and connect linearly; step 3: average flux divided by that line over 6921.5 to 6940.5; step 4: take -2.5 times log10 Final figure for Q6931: 0.05 mag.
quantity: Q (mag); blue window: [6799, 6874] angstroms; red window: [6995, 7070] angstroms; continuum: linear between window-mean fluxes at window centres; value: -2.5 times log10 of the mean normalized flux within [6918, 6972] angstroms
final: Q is 0.04 mag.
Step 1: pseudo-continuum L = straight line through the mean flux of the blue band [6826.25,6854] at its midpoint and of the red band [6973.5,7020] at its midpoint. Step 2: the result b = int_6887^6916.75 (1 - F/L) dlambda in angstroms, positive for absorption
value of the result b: 6.1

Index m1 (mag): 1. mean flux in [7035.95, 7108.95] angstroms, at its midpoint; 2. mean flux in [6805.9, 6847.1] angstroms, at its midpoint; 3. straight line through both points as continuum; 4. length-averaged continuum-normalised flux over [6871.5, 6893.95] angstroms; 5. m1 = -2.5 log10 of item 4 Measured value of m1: 0.090 mag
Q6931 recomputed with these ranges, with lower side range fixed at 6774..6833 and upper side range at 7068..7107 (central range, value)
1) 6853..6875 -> 0.022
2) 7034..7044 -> 0.045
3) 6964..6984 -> 0.029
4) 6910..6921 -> 0.109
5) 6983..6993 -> -0.029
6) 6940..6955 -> 0.031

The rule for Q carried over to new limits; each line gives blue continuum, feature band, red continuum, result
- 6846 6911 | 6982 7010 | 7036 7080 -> -0.05 mag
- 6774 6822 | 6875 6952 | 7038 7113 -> 0.11 mag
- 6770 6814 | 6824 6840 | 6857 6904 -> -0.11 mag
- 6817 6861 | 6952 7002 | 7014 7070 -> 0.01 mag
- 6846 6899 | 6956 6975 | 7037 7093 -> 0.01 mag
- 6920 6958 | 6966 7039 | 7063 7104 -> -0.02 mag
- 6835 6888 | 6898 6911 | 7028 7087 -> 0.28 mag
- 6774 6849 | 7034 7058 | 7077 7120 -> 0.03 mag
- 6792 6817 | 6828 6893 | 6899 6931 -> -0.06 mag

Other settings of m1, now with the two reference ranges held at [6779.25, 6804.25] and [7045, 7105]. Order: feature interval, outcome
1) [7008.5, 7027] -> 0.02 mag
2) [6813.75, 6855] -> -0.02 mag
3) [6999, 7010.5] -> 0.01 mag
